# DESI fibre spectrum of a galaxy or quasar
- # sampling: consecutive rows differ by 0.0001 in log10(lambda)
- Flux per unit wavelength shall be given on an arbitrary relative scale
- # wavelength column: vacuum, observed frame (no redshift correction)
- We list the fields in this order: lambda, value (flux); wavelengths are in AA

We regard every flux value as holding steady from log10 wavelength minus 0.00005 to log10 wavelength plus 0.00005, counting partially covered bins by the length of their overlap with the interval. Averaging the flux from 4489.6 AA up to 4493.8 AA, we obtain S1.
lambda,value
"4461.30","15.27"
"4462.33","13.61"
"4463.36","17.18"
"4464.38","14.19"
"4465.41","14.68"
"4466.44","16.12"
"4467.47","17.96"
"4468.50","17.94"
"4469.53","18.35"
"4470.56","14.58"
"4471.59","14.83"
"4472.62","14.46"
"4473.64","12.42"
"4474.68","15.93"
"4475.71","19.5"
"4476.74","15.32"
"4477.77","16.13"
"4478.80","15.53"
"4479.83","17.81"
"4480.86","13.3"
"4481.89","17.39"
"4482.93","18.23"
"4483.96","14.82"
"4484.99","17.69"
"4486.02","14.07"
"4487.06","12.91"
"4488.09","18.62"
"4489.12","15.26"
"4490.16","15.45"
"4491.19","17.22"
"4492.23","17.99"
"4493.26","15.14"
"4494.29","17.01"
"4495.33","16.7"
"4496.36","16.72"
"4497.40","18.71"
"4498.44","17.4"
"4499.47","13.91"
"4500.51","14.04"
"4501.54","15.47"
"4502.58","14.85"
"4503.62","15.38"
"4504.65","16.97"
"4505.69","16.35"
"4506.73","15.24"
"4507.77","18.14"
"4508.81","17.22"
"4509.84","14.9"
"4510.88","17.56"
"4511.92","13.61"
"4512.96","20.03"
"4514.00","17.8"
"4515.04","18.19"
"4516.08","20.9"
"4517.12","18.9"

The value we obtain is 16.4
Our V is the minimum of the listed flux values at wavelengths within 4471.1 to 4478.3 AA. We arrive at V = 12.42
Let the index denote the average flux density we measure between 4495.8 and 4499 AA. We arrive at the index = 17.6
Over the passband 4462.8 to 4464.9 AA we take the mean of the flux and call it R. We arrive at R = 15.7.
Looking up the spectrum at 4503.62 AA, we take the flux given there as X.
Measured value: 15.38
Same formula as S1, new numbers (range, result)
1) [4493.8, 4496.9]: 16.8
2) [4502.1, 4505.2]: 15.8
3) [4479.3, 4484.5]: 16.3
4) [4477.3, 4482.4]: 16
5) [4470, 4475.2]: 14.5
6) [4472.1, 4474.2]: 13.5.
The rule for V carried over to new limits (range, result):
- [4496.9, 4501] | 13.91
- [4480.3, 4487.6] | 12.91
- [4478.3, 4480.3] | 15.53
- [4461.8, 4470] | 13.61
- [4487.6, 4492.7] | 15.26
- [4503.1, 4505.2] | 15.38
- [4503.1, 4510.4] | 14.9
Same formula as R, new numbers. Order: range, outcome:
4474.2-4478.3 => 16.7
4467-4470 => 18.1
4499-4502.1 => 14.5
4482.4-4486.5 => 16.2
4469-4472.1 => 15.9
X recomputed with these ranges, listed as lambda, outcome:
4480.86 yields 13.3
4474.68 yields 15.93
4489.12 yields 15.26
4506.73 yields 15.24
